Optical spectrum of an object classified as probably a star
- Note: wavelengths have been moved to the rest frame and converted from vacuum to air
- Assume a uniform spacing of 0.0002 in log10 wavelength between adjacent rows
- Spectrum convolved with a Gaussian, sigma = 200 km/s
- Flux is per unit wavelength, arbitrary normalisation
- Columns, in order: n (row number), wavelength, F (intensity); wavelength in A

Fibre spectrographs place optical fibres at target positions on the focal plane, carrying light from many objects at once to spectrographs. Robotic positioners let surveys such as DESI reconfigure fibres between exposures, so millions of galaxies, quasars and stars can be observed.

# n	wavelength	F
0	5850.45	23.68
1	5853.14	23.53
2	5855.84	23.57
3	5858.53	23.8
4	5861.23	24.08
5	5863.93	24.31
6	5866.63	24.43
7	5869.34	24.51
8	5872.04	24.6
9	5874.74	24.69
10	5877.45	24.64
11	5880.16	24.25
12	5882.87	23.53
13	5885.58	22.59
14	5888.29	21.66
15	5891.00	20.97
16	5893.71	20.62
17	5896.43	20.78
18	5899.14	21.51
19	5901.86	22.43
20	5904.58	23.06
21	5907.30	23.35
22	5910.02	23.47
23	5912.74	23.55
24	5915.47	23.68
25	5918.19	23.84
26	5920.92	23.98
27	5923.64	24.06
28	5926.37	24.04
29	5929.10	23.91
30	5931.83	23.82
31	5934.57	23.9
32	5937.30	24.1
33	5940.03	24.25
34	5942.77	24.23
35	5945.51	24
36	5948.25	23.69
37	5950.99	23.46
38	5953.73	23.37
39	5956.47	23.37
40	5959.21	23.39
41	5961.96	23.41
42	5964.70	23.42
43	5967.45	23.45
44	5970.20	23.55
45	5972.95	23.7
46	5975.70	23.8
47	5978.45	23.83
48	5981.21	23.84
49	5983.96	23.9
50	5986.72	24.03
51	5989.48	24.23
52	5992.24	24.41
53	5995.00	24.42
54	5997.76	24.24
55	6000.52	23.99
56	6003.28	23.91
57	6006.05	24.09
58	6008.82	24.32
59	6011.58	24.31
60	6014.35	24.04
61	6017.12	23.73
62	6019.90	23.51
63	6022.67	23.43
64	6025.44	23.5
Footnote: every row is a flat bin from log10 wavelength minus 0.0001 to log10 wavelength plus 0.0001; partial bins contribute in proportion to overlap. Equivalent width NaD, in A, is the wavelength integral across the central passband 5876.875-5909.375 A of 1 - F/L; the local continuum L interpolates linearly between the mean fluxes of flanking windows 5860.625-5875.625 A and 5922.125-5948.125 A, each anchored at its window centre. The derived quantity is 2.50 A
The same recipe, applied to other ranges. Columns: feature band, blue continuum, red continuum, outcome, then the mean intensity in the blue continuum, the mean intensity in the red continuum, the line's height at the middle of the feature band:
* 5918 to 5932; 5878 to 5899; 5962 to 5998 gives -0.7 A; 22.1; 23.9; 22.8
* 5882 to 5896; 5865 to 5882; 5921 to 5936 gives 1.5 A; 24.5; 24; 24.3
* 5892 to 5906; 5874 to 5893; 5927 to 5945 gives 1.0 A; 23.1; 24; 23.3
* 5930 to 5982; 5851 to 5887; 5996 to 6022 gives 0.7 A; 24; 24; 24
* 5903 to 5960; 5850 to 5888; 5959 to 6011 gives 0.5 A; 24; 23.9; 23.9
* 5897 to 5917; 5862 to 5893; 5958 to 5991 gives 0.6 A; 23.6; 23.7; 23.6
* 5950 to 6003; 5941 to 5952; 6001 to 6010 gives 0.4 A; 23.9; 24.1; 24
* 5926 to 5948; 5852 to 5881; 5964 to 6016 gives 0.1 A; 24.2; 24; 24.1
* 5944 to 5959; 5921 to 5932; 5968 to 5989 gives 0.2 A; 24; 23.8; 23.9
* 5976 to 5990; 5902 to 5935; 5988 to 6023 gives 0.0 A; 23.7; 24.1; 24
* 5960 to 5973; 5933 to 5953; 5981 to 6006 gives 0.3 A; 23.9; 24.1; 24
